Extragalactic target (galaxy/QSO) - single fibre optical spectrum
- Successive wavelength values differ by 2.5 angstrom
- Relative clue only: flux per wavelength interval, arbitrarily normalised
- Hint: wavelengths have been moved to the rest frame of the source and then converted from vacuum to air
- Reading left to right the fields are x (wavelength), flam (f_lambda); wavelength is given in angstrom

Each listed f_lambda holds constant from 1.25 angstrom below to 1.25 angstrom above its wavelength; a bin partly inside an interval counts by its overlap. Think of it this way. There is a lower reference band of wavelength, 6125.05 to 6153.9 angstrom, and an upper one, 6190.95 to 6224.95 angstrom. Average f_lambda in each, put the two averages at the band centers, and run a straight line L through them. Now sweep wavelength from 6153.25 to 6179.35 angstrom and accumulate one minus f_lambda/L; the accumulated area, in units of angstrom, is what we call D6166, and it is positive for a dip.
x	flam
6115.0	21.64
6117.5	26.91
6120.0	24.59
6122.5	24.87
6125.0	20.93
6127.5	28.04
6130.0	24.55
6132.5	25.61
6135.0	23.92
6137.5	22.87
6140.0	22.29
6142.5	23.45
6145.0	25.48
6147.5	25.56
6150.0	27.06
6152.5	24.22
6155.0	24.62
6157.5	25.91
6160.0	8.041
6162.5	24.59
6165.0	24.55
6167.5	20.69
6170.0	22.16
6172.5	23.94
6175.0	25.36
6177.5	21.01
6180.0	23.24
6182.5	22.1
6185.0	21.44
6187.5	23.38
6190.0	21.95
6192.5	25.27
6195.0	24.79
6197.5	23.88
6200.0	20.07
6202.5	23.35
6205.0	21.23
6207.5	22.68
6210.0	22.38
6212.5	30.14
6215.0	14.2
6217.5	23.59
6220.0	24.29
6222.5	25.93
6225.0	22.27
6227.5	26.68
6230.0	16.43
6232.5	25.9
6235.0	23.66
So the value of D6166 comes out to 2.1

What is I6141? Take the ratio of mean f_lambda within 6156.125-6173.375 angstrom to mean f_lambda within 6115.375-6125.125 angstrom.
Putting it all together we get 0.9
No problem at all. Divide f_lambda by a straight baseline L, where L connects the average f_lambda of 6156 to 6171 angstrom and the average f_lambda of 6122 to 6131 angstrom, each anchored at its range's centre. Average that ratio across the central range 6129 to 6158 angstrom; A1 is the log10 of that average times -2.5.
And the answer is -0.08 mag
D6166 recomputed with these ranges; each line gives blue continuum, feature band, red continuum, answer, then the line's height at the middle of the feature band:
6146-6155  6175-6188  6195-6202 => 0.6 angstrom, 23.6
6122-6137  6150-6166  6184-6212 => 1.0 angstrom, 23.9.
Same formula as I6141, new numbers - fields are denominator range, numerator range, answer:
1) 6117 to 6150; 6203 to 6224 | 0.94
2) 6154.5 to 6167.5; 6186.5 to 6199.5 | 1.11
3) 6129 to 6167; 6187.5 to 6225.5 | 0.98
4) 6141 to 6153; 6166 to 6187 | 0.90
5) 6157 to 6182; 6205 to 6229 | 1.07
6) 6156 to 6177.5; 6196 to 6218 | 1.02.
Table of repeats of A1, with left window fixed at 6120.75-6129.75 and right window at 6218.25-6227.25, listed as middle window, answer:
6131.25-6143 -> 0.042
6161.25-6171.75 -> 0.068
